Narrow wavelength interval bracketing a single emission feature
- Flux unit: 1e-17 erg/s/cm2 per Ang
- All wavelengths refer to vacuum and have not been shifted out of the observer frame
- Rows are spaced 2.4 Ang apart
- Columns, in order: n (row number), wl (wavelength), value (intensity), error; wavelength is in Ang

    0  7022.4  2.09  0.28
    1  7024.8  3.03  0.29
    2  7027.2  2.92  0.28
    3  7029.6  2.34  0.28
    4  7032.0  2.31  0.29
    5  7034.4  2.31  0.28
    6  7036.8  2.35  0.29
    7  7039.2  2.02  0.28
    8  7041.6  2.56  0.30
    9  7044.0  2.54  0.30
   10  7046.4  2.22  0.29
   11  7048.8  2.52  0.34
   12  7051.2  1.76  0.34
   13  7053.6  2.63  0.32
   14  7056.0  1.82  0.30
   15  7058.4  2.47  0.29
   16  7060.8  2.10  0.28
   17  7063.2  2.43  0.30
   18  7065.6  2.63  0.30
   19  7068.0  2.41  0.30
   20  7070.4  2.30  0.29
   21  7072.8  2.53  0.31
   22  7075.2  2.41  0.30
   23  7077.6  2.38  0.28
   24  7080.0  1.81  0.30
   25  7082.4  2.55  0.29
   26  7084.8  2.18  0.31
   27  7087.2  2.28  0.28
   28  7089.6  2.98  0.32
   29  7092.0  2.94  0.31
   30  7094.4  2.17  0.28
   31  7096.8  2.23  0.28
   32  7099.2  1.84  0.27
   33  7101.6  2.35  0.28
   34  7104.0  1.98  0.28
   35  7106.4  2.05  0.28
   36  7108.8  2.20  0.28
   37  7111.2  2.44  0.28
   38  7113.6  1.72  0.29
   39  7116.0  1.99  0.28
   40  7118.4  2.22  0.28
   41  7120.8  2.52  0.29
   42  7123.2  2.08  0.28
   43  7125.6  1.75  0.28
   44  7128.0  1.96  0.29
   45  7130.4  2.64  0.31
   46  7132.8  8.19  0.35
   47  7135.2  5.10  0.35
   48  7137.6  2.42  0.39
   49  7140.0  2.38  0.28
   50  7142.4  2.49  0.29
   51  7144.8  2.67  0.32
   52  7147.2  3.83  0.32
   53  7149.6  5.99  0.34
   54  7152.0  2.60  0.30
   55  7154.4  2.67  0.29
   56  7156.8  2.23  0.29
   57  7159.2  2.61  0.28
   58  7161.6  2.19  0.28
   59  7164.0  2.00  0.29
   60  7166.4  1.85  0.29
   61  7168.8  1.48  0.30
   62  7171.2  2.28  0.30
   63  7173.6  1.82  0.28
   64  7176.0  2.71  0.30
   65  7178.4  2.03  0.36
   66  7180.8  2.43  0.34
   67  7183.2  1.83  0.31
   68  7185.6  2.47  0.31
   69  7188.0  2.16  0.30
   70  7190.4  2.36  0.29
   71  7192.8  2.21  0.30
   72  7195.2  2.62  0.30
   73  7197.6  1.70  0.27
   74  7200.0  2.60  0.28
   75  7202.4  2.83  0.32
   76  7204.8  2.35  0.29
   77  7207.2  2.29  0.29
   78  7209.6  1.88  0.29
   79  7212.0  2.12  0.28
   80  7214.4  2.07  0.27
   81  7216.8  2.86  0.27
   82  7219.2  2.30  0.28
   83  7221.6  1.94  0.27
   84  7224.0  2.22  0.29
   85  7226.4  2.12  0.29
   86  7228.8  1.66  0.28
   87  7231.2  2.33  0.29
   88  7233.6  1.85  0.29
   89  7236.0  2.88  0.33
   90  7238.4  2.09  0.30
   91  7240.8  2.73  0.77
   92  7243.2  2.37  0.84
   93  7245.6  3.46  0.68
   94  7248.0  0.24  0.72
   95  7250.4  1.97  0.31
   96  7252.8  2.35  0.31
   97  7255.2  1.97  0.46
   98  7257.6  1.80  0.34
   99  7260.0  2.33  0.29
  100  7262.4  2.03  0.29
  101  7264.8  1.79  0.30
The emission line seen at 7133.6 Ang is [S II]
